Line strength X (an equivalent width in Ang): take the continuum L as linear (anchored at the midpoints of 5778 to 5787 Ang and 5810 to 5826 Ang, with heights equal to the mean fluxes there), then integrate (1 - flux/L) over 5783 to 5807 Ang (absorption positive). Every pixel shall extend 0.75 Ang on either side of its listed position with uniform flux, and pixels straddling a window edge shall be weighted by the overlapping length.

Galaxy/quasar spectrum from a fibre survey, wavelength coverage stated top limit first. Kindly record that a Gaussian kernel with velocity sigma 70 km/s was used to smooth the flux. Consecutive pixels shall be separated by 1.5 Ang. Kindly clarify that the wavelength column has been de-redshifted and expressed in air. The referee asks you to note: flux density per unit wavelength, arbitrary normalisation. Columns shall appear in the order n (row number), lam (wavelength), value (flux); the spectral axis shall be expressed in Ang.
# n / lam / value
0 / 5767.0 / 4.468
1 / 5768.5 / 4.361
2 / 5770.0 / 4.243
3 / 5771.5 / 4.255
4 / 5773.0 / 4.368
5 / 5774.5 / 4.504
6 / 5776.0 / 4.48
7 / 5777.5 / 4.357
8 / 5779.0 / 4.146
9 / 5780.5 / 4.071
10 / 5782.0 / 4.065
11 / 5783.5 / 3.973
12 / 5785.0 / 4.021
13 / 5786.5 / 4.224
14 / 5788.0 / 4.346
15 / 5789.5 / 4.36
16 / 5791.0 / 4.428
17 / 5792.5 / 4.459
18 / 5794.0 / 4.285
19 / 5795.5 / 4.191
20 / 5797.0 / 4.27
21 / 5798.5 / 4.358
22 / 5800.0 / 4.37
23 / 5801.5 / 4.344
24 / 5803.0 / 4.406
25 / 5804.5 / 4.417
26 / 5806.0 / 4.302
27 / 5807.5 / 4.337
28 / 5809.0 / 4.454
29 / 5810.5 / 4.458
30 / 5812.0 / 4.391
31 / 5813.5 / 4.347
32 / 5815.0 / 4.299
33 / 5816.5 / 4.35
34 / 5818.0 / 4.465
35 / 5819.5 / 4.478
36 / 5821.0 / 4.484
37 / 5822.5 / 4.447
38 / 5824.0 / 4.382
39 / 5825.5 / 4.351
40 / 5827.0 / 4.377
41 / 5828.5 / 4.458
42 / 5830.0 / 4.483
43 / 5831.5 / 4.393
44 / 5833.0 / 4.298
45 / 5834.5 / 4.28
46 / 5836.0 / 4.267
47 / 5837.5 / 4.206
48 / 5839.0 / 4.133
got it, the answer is -0.6 Ang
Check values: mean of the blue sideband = 4.09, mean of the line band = 4.3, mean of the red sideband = 4.4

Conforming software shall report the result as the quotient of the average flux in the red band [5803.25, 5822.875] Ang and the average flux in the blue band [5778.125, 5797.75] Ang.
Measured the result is 1.04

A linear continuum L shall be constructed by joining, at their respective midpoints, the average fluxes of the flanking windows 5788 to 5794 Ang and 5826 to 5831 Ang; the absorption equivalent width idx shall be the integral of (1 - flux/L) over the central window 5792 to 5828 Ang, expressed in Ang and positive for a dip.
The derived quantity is 0.3 Ang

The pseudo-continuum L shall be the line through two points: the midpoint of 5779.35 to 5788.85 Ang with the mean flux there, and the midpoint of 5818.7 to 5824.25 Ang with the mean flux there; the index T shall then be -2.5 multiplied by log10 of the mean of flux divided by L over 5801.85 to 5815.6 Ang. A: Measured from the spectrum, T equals -0.01 mag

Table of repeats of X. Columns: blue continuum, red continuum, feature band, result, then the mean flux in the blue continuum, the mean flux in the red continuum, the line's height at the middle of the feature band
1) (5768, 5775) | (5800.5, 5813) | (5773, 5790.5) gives 0.5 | 4.34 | 4.39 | 4.35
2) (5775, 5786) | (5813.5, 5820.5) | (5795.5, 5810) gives -0.2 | 4.17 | 4.4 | 4.31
